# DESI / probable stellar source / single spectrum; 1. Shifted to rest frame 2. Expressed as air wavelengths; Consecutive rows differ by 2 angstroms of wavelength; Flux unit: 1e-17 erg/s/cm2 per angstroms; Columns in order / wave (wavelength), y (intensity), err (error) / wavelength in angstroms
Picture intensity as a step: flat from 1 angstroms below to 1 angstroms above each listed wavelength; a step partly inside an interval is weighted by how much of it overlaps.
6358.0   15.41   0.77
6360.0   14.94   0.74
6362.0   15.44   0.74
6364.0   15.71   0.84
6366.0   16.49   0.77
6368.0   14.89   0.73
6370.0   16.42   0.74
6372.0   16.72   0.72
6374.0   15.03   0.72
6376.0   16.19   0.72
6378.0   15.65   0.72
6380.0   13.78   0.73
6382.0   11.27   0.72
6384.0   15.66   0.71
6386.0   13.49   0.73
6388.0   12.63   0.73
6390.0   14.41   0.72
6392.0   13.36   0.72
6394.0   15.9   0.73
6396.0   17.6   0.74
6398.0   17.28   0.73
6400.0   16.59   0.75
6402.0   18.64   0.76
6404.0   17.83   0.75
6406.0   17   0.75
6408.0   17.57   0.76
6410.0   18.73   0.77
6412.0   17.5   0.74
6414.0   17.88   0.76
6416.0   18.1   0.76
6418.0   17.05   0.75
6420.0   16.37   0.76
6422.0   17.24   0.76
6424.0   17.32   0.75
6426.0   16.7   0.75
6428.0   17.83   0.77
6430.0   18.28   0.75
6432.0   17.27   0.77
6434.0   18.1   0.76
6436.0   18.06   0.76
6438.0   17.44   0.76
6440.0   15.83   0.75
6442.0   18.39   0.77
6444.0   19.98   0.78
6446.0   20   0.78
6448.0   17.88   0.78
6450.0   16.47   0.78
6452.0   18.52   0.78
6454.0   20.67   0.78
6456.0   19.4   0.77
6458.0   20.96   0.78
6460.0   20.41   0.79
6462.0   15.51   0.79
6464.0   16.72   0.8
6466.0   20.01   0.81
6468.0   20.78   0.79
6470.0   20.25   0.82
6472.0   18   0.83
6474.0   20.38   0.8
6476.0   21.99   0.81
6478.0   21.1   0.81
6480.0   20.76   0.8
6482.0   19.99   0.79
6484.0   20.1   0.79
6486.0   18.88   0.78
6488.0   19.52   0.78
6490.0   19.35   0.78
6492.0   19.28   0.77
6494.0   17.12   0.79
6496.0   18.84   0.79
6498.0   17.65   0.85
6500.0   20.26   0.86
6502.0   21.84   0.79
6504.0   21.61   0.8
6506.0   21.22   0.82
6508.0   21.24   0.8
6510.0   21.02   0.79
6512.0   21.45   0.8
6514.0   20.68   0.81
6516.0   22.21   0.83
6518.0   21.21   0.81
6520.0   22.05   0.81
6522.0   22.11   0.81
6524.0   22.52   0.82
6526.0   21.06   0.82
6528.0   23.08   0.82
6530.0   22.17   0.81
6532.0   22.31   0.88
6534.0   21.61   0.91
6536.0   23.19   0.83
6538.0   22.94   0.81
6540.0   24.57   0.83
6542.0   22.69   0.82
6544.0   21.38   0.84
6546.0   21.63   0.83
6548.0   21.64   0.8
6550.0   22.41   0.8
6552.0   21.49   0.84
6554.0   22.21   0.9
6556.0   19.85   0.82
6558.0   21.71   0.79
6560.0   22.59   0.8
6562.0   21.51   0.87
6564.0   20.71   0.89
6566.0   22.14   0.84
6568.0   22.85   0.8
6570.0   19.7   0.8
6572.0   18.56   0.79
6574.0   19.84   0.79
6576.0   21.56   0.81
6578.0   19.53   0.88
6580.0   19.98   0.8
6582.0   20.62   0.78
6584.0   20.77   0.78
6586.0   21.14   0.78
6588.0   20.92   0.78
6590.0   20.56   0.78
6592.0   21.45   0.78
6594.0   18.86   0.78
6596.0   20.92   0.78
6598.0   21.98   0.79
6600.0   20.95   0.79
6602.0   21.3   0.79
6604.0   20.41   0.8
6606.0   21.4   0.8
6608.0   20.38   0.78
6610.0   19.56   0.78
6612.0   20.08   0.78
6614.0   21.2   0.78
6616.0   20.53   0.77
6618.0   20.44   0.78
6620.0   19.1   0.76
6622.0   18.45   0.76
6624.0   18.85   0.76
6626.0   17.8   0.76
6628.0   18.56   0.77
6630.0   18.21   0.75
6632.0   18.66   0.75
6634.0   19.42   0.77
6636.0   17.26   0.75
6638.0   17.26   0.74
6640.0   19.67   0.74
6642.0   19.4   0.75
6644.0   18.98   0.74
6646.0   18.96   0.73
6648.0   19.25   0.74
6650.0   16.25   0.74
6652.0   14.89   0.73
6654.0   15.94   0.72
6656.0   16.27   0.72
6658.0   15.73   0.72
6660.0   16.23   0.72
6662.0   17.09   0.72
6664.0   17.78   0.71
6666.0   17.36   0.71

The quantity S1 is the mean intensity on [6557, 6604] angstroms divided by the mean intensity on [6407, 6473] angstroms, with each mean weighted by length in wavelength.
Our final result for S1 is 1.15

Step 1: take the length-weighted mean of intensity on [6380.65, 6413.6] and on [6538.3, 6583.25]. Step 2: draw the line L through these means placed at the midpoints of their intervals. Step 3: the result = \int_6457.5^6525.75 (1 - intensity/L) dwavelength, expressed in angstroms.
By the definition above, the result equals -4.0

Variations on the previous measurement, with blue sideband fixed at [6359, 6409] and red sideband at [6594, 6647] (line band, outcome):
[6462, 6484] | -3.44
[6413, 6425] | -0.83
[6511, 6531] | -4.39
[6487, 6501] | -1.12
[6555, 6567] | -1.82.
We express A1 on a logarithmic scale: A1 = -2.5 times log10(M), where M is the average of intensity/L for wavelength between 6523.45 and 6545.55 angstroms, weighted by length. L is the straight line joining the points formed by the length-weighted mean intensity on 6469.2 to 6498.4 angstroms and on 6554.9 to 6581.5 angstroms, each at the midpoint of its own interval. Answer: -0.11 mag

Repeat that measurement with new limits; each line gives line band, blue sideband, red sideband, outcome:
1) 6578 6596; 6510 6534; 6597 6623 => 0.016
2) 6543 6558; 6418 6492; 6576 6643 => -0.109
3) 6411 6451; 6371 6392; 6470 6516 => -0.045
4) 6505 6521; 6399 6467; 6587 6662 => -0.161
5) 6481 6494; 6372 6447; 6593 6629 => -0.078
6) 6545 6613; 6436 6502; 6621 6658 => -0.141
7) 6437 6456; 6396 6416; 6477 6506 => 0.016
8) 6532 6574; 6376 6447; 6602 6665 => -0.211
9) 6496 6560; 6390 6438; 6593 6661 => -0.193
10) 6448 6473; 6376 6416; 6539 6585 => -0.051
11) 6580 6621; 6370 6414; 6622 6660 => -0.177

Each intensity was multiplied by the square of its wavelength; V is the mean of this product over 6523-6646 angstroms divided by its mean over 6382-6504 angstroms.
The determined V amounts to 1.2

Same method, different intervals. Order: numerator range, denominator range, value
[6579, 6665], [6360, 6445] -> 1.24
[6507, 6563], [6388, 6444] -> 1.33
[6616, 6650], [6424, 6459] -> 1.09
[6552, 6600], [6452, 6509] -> 1.09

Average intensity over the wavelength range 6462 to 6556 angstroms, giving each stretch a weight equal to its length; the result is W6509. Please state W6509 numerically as 20.9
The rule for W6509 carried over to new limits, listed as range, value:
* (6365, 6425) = 16.2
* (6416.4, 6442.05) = 17.4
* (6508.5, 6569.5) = 21.9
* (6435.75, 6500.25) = 19.1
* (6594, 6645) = 19.6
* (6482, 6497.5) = 19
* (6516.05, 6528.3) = 22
